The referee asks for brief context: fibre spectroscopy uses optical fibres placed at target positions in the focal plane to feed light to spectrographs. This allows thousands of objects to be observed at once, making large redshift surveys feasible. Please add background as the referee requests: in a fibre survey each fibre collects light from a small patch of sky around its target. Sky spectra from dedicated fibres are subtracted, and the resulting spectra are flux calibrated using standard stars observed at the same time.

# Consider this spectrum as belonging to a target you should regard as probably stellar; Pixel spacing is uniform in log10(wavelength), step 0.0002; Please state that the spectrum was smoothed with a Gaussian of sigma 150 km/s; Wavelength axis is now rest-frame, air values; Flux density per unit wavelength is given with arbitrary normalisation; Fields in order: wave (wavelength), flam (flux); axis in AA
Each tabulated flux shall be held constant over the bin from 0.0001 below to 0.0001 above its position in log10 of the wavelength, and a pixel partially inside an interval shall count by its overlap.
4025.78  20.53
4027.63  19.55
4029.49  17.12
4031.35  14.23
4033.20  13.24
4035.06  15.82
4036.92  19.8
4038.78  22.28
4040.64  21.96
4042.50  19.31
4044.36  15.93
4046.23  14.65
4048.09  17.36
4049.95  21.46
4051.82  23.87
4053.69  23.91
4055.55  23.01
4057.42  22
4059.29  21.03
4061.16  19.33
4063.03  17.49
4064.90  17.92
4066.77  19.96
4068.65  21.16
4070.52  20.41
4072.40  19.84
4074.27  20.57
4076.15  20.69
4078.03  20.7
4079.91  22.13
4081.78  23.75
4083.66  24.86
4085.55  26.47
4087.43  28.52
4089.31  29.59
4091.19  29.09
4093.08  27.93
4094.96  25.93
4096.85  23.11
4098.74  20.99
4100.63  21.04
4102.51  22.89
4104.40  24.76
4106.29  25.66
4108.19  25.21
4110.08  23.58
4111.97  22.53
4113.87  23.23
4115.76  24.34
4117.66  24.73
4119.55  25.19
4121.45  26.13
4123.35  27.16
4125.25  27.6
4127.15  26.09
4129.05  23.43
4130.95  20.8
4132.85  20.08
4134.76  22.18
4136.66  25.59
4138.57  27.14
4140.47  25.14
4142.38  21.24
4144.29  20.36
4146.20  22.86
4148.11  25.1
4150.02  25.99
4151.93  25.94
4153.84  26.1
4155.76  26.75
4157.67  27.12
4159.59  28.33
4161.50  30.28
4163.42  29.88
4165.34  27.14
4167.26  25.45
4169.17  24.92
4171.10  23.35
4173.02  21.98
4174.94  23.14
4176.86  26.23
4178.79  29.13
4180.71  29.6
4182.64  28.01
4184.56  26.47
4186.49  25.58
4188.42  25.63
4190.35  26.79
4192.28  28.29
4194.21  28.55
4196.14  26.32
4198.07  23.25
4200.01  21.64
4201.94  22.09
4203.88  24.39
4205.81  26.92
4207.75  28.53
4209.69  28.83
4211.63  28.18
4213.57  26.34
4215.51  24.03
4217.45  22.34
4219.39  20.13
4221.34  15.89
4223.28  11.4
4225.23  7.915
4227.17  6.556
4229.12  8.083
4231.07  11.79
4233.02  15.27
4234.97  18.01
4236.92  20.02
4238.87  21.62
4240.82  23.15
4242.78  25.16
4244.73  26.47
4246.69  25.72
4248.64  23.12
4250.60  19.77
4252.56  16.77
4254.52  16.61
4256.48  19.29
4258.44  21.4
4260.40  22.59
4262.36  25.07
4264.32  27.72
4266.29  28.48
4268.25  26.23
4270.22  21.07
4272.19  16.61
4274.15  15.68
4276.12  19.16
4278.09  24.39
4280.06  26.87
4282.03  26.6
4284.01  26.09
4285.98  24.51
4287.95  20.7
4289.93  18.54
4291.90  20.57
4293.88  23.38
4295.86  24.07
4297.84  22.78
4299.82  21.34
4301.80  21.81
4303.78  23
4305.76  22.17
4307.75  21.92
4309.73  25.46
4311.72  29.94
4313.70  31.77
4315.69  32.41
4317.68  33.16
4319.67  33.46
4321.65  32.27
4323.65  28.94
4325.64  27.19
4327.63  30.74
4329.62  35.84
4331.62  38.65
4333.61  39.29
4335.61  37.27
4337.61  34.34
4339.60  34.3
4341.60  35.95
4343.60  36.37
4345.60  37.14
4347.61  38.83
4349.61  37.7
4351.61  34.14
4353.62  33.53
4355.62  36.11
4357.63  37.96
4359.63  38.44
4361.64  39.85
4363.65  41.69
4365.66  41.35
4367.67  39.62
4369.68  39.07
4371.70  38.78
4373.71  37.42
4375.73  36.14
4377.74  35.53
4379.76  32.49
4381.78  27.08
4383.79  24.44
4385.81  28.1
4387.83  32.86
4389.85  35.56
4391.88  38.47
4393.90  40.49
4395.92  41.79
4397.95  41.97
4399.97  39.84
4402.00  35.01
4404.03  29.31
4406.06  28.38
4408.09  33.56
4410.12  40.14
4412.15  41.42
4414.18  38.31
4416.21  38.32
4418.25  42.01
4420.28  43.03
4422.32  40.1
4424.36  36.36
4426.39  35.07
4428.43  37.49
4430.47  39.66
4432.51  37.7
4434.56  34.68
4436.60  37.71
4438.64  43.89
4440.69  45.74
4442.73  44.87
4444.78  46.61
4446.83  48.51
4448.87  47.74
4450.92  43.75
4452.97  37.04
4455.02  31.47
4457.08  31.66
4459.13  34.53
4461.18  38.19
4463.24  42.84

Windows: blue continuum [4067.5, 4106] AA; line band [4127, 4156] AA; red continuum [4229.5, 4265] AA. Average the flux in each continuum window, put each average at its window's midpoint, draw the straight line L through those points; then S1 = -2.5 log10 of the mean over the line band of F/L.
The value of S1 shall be -0.06 mag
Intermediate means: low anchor 23.7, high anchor 20.8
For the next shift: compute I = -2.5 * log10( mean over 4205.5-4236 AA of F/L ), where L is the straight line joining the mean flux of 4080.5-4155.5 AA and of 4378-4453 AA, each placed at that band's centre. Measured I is 0.49 mag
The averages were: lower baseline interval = 24.7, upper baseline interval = 38.1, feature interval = 18.6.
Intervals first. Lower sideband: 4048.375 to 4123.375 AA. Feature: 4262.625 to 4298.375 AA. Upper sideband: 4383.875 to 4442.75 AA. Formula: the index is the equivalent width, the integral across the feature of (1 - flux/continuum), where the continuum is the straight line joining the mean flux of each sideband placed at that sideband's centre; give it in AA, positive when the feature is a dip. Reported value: 9.9 AA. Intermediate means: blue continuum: 23.2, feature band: 23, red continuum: 37.7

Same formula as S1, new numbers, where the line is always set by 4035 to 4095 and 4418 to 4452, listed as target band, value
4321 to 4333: 0.103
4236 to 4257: 0.404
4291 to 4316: 0.374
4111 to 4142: 0.029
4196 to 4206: 0.220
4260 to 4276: 0.389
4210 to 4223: 0.305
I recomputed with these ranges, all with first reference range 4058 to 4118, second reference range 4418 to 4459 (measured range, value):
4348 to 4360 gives -0.011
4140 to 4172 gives 0.031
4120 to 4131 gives -0.028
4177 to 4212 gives 0.068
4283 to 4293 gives 0.428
